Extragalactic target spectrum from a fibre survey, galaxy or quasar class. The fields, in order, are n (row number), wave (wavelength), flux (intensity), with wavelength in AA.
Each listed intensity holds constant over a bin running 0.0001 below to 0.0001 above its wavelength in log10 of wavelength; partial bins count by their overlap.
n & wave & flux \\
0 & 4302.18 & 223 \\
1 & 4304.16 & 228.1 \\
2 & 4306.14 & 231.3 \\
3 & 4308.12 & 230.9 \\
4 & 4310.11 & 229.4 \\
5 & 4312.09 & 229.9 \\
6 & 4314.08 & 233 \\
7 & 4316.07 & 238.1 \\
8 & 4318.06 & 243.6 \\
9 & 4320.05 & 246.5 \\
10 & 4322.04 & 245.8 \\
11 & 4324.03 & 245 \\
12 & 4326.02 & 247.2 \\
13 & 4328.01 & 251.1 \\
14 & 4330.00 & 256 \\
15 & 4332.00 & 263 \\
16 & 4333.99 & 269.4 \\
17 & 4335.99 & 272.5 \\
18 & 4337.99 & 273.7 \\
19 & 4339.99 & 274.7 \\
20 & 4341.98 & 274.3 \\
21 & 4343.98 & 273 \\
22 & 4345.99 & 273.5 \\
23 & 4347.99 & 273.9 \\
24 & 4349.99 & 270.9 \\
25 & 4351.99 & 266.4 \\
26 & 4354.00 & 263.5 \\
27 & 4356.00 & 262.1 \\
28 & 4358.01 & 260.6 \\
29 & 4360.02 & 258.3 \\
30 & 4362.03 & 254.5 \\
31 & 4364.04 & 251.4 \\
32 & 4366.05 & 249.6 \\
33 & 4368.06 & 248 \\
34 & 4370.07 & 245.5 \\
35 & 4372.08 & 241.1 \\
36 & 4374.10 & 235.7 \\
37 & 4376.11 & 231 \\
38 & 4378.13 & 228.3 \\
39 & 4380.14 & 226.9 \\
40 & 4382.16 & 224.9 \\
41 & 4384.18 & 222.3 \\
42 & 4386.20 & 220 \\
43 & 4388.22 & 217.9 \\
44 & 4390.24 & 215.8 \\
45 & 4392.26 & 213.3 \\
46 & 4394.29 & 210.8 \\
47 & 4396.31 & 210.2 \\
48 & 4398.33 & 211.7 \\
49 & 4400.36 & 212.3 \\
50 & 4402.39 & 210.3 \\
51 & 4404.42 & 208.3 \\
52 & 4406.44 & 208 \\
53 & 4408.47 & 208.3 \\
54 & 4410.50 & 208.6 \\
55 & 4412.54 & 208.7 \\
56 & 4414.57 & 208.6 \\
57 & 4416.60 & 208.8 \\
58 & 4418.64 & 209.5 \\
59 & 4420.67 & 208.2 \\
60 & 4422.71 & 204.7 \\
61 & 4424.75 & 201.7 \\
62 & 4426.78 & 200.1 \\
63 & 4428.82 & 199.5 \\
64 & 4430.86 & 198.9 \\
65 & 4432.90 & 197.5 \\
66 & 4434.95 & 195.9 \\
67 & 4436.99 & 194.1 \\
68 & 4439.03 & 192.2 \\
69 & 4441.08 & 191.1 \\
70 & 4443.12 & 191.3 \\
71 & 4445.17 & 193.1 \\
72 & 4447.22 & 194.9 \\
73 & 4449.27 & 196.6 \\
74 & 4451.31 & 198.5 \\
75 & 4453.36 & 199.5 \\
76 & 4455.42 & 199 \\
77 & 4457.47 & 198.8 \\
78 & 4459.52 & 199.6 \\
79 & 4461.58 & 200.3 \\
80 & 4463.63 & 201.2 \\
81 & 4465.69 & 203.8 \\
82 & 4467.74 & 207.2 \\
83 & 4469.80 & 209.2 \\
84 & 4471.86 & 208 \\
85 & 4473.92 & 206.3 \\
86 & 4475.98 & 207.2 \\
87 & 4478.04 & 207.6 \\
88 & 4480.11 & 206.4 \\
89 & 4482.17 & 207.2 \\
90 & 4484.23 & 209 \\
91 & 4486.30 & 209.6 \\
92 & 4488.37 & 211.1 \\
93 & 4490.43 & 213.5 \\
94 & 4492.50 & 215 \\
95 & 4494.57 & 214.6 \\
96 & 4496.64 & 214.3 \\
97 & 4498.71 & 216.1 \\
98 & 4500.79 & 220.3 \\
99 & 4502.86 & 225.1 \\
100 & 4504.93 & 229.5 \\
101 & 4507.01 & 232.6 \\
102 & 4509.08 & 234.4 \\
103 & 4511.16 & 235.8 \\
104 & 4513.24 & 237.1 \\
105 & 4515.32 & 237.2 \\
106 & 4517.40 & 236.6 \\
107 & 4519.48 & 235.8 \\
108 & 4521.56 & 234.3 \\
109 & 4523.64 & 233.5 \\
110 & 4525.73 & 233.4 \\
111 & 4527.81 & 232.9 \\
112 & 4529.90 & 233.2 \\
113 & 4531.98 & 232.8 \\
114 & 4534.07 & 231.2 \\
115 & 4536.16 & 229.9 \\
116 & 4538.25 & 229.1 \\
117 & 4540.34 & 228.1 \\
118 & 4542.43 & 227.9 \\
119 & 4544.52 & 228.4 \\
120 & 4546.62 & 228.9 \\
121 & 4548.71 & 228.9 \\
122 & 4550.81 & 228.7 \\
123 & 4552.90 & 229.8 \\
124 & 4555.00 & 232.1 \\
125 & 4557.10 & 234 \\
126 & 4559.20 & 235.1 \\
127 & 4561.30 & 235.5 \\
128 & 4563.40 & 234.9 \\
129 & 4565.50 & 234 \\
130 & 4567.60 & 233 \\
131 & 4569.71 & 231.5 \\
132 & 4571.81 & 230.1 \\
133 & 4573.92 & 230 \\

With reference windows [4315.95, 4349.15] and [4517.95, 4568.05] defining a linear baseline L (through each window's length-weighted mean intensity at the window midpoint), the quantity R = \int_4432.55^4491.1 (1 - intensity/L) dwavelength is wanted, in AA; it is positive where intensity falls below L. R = 9.9 AA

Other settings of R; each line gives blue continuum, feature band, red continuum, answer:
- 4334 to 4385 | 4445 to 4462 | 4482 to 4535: 2.8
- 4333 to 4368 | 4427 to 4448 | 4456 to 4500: 2.9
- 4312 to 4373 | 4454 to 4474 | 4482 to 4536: 2.7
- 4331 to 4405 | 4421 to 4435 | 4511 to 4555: 2.3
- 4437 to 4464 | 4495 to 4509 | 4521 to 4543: -0.3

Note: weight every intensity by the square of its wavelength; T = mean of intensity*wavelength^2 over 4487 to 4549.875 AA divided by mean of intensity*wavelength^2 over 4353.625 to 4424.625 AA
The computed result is 1.1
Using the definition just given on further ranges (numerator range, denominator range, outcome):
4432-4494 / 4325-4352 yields 0.80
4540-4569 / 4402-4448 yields 1.22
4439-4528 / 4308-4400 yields 0.92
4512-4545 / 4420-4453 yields 1.23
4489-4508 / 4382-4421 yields 1.08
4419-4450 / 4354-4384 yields 0.83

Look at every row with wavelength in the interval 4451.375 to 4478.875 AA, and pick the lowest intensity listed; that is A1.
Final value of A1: 198.8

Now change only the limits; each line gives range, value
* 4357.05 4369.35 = 248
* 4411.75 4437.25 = 194.1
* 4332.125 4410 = 208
